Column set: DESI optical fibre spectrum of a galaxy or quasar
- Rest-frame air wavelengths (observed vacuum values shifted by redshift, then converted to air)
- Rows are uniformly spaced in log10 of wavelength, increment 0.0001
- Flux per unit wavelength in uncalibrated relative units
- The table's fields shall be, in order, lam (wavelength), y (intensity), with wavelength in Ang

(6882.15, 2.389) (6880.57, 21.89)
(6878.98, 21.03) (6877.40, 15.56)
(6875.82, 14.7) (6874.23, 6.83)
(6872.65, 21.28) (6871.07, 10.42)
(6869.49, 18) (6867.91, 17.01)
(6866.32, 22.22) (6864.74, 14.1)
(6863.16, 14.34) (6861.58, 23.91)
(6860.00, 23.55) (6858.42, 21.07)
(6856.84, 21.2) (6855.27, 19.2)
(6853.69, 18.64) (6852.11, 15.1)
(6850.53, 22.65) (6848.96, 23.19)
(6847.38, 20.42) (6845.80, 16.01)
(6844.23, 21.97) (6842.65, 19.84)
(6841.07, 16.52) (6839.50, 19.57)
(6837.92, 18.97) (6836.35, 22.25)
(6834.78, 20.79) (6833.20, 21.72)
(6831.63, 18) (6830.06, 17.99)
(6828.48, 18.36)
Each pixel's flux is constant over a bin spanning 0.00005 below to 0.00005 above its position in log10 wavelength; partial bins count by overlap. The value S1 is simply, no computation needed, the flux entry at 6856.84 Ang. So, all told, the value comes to 21.2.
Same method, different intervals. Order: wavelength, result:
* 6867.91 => 17.01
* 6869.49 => 18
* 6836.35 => 22.25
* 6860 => 23.55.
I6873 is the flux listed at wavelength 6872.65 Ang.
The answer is 21.28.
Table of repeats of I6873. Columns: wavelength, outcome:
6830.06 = 17.99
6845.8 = 16.01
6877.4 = 15.56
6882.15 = 2.389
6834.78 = 20.79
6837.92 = 18.97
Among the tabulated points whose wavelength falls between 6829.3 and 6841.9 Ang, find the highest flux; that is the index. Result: 22.25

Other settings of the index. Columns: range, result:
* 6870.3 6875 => 21.28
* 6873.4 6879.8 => 21.03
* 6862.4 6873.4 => 22.22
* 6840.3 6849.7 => 23.19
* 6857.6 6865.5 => 23.91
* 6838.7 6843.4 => 19.84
